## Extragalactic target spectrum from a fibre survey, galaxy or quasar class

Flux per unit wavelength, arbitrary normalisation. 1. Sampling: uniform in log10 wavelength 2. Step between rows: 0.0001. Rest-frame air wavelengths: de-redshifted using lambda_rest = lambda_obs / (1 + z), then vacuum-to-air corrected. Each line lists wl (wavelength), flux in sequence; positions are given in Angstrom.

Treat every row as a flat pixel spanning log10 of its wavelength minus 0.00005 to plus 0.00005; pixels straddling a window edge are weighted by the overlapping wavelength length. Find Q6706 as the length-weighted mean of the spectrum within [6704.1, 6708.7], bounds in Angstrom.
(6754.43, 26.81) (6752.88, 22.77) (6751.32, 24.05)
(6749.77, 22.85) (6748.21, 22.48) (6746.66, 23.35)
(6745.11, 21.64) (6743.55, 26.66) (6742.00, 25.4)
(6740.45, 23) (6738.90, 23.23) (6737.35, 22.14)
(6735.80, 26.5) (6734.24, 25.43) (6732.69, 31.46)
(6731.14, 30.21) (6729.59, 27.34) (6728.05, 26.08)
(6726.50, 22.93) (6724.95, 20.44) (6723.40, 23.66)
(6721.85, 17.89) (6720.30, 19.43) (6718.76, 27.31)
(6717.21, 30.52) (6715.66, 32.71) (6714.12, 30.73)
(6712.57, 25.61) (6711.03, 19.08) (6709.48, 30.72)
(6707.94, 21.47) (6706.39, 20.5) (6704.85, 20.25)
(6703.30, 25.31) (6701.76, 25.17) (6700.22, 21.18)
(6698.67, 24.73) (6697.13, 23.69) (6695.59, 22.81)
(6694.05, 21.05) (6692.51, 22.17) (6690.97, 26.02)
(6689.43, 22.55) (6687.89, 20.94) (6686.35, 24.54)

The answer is 20.7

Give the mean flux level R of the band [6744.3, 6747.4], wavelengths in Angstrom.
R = 22.5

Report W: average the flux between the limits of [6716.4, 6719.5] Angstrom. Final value 28.9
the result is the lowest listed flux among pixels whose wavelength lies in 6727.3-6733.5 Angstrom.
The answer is 26.08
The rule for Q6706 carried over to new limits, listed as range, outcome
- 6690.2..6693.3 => 24.1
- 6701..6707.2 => 22.8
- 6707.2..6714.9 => 25.6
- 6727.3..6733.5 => 28.8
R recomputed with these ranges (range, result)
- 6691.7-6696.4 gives 22.1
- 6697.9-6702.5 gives 23.7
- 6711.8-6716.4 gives 29.7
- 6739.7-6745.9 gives 24.2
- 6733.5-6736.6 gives 25.9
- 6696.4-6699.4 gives 24.2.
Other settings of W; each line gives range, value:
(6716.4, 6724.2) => 23.8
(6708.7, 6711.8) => 24.9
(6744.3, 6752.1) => 22.9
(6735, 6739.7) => 23.9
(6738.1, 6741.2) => 23.1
